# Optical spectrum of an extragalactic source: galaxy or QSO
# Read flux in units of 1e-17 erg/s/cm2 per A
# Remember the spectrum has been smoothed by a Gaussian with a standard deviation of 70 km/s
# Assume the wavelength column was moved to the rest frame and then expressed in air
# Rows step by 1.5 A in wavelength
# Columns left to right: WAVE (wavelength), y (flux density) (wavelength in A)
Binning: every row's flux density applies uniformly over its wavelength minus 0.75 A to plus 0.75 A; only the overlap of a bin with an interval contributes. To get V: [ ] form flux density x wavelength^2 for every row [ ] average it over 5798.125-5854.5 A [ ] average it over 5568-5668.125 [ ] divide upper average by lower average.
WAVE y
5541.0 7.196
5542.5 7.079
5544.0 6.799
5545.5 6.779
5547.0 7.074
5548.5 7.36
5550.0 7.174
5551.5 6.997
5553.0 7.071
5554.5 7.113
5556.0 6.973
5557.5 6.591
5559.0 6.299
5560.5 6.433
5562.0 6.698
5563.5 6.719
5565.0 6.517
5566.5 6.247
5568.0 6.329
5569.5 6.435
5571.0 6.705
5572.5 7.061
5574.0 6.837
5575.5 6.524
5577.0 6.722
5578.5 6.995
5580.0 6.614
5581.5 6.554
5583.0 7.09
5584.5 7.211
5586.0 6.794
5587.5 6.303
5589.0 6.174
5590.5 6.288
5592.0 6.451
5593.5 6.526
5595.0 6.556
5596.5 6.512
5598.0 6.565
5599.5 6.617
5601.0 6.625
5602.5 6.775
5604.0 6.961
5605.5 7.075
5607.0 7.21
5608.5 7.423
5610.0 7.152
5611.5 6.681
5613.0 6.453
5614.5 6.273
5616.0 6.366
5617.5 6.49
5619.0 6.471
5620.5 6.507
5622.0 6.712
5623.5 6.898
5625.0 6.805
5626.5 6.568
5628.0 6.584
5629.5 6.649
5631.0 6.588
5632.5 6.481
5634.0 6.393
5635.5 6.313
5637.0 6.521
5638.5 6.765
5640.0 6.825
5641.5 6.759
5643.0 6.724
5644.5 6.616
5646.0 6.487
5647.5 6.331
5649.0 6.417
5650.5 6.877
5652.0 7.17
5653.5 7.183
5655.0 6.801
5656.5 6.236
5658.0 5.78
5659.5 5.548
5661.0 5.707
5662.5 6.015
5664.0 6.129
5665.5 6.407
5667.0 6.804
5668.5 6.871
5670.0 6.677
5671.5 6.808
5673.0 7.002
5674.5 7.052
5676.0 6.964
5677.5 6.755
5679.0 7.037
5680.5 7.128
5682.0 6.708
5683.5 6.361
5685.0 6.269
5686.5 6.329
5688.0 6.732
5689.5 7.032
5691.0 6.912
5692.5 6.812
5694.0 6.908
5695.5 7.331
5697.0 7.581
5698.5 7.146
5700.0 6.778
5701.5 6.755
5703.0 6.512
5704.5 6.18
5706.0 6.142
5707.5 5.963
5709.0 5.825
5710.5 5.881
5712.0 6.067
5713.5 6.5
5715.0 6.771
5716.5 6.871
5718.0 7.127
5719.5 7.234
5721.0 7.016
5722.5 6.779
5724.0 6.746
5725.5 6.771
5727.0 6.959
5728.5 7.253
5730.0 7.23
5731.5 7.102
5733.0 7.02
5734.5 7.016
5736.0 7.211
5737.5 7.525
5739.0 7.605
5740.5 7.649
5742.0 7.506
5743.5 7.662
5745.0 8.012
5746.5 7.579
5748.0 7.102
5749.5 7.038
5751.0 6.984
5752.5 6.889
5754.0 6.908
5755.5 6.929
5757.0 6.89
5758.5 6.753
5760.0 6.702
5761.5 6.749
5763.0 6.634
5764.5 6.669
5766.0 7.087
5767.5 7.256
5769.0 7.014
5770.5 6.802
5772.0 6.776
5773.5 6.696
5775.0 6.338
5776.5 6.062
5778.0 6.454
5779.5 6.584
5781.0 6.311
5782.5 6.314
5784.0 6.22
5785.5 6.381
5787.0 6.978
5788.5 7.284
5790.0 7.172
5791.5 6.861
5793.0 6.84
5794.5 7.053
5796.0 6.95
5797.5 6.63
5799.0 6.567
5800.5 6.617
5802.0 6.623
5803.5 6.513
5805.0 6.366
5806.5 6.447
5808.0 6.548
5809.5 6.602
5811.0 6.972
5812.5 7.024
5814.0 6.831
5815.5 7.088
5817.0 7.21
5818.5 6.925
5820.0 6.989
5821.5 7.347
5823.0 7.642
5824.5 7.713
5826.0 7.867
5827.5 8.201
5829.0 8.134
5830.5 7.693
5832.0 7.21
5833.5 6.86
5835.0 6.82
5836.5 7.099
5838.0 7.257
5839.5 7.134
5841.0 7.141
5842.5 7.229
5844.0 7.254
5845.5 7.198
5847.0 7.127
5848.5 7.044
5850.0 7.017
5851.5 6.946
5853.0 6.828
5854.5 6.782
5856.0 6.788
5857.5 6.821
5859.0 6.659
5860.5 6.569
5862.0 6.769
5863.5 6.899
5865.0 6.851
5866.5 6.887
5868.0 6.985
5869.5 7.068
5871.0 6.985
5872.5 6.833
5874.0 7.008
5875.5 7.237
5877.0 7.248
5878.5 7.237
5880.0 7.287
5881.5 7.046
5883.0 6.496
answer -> 1.2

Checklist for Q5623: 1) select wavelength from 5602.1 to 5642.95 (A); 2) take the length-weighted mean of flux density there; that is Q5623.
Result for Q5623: 6.69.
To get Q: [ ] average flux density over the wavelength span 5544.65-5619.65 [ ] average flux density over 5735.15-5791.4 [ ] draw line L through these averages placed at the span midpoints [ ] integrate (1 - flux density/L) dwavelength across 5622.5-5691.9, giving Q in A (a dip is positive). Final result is 2.0 A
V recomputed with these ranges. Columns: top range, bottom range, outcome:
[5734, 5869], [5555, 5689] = 1.12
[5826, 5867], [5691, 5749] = 1.07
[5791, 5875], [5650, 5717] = 1.12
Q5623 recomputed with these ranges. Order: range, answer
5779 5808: 6.67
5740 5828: 6.92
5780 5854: 7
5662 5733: 6.73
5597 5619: 6.75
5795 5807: 6.6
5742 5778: 6.94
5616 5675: 6.56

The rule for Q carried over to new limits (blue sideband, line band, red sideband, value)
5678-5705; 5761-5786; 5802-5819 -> 0.6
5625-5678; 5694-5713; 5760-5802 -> 0.3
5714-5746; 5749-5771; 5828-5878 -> 0.8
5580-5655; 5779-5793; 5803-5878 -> 0.5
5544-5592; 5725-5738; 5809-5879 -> -0.3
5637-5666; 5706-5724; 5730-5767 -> 1.0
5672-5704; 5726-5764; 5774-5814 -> -2.3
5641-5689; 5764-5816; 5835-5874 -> 0.9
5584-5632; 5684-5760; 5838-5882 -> -1.1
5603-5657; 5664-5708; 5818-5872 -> 0.3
